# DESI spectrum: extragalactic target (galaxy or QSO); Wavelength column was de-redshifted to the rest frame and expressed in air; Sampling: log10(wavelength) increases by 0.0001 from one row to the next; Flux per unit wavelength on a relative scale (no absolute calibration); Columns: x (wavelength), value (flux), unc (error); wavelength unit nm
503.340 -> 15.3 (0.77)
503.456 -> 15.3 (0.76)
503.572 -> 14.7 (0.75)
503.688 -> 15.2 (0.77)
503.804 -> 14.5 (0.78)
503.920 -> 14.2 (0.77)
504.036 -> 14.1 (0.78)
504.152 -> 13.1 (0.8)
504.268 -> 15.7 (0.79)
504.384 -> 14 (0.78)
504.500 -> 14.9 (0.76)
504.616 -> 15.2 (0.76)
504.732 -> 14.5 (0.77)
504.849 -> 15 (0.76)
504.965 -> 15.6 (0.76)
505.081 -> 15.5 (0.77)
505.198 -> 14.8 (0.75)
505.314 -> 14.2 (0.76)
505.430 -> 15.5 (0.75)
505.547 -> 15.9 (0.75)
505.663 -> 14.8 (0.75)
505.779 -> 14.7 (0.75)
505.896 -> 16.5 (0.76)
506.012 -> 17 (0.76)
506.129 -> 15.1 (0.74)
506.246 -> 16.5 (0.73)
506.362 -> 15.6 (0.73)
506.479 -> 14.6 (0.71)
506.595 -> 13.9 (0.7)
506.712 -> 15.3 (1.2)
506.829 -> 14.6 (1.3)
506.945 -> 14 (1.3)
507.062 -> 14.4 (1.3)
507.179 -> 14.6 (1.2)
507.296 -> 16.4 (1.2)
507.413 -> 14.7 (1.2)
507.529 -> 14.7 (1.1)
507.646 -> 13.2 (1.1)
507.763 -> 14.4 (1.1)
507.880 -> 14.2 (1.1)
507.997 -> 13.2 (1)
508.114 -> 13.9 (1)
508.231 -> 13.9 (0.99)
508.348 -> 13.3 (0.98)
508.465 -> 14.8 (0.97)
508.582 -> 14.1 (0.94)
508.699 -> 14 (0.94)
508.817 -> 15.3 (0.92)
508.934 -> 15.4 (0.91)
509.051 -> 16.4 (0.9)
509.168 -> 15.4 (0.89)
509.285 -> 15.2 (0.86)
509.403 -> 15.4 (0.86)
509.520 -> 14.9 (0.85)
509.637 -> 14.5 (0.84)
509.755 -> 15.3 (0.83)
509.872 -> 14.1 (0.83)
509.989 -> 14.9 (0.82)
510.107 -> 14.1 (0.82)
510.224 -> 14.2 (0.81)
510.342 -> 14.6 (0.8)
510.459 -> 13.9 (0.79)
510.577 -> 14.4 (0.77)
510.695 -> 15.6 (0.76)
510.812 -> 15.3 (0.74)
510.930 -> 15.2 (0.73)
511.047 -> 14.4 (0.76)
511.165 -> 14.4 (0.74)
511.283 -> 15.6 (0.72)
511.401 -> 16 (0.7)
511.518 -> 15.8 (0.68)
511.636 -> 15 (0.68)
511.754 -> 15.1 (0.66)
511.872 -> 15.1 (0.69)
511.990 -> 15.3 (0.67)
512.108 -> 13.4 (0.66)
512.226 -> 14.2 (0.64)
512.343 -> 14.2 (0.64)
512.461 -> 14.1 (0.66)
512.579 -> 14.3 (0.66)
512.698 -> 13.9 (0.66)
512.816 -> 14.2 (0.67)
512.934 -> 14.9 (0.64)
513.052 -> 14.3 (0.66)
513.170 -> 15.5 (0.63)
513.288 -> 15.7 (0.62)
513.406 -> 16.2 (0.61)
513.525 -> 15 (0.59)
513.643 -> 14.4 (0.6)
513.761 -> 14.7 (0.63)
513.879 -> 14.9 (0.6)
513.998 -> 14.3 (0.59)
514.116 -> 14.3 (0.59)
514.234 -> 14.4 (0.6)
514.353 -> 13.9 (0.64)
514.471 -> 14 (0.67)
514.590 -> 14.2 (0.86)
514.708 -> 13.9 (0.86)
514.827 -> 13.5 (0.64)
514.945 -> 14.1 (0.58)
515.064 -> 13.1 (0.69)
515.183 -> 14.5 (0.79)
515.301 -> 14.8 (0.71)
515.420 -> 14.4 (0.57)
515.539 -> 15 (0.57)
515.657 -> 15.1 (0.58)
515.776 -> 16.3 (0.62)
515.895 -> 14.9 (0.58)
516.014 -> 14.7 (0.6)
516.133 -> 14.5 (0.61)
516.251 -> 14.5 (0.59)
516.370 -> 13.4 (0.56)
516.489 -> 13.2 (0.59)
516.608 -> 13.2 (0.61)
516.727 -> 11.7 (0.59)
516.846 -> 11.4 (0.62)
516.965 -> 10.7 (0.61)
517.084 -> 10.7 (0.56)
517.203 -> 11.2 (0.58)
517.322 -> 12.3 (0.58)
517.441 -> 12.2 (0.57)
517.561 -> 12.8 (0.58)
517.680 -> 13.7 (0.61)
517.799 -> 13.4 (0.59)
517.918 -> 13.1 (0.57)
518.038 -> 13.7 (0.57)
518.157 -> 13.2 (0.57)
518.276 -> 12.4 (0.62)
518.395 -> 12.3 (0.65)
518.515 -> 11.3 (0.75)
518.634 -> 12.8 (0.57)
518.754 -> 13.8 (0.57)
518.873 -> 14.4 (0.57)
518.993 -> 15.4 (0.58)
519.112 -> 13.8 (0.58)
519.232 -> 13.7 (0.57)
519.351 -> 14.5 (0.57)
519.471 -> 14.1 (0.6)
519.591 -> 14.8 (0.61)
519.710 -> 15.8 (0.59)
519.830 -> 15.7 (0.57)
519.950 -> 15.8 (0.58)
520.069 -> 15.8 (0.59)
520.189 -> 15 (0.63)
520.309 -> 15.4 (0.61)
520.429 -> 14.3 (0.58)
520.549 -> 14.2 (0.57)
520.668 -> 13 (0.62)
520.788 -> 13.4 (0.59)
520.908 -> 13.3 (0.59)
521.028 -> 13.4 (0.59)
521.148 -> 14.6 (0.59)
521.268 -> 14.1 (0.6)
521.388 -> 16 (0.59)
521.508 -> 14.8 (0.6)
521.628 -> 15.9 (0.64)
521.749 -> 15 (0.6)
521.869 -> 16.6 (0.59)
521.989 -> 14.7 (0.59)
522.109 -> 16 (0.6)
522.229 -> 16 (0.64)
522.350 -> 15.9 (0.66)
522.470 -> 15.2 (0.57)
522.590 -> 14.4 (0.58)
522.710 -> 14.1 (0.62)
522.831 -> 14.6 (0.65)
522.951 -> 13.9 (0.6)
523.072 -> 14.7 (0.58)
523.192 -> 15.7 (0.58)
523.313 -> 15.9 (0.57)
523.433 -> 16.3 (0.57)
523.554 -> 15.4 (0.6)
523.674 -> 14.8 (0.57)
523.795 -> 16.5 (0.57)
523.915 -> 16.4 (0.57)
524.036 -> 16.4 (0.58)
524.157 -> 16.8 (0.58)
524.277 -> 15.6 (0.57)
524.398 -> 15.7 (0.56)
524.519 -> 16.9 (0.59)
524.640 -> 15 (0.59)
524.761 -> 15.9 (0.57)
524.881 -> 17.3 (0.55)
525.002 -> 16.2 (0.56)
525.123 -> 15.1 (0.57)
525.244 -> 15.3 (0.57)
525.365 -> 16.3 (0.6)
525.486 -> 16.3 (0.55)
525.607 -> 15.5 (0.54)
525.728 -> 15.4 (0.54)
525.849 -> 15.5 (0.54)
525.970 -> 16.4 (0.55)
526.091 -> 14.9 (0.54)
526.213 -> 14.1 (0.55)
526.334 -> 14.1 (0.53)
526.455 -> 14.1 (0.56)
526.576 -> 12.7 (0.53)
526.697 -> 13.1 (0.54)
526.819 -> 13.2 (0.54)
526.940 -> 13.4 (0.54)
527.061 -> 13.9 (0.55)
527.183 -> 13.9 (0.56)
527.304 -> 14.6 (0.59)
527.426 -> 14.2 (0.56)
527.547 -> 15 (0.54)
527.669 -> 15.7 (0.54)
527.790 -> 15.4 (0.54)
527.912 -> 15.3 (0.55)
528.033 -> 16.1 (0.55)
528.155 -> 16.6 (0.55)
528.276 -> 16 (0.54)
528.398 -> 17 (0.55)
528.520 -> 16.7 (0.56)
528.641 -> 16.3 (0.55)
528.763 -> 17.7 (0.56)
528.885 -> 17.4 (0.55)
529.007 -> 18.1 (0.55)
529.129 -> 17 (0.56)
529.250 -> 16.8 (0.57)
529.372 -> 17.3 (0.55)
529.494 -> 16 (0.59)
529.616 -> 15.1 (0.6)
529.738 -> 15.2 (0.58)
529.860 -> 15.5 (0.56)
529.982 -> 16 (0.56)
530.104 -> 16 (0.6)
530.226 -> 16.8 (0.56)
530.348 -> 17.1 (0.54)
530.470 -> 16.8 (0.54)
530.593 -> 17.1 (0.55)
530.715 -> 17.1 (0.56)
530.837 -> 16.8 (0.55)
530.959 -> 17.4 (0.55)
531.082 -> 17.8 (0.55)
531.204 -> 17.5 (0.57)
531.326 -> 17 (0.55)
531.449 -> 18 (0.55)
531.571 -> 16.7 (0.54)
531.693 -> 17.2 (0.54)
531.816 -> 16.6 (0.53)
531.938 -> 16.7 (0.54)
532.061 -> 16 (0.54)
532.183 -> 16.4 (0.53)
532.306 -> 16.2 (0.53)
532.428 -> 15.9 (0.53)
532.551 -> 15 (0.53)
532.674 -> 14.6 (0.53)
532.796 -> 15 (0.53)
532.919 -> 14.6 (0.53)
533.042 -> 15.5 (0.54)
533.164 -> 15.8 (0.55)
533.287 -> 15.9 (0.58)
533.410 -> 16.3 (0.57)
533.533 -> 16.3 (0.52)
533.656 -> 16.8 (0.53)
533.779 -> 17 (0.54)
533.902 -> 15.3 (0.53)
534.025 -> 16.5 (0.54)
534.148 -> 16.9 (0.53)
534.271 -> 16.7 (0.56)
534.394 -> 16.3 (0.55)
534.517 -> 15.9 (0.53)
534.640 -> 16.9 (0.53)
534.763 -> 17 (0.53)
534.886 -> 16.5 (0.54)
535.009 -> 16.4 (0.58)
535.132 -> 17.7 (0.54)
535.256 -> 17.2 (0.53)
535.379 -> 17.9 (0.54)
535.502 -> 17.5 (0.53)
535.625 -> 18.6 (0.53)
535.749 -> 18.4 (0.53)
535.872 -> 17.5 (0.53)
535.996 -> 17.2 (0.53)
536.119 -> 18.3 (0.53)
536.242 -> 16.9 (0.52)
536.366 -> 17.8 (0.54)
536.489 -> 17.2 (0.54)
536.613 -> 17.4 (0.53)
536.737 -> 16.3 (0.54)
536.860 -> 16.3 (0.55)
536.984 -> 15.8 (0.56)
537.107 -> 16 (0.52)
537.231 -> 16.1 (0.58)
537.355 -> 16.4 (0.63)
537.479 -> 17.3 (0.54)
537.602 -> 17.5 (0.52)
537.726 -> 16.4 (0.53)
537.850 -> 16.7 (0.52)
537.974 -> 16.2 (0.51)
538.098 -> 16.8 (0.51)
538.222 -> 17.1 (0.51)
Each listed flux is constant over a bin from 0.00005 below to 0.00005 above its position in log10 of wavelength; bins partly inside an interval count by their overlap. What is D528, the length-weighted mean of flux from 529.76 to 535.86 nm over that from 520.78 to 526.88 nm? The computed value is 1.09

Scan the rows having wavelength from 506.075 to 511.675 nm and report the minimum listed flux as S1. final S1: 13.2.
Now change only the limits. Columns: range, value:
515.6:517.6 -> 10.7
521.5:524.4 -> 13.9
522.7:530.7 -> 12.7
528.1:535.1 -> 14.6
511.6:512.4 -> 13.4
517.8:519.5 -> 11.3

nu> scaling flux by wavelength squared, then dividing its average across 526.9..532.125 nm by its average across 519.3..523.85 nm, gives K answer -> 1.12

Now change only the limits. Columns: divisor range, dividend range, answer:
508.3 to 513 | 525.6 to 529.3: 1.11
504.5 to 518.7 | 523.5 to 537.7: 1.21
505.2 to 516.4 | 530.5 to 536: 1.23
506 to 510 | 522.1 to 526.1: 1.13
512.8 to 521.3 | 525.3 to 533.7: 1.19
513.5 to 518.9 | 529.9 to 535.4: 1.30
